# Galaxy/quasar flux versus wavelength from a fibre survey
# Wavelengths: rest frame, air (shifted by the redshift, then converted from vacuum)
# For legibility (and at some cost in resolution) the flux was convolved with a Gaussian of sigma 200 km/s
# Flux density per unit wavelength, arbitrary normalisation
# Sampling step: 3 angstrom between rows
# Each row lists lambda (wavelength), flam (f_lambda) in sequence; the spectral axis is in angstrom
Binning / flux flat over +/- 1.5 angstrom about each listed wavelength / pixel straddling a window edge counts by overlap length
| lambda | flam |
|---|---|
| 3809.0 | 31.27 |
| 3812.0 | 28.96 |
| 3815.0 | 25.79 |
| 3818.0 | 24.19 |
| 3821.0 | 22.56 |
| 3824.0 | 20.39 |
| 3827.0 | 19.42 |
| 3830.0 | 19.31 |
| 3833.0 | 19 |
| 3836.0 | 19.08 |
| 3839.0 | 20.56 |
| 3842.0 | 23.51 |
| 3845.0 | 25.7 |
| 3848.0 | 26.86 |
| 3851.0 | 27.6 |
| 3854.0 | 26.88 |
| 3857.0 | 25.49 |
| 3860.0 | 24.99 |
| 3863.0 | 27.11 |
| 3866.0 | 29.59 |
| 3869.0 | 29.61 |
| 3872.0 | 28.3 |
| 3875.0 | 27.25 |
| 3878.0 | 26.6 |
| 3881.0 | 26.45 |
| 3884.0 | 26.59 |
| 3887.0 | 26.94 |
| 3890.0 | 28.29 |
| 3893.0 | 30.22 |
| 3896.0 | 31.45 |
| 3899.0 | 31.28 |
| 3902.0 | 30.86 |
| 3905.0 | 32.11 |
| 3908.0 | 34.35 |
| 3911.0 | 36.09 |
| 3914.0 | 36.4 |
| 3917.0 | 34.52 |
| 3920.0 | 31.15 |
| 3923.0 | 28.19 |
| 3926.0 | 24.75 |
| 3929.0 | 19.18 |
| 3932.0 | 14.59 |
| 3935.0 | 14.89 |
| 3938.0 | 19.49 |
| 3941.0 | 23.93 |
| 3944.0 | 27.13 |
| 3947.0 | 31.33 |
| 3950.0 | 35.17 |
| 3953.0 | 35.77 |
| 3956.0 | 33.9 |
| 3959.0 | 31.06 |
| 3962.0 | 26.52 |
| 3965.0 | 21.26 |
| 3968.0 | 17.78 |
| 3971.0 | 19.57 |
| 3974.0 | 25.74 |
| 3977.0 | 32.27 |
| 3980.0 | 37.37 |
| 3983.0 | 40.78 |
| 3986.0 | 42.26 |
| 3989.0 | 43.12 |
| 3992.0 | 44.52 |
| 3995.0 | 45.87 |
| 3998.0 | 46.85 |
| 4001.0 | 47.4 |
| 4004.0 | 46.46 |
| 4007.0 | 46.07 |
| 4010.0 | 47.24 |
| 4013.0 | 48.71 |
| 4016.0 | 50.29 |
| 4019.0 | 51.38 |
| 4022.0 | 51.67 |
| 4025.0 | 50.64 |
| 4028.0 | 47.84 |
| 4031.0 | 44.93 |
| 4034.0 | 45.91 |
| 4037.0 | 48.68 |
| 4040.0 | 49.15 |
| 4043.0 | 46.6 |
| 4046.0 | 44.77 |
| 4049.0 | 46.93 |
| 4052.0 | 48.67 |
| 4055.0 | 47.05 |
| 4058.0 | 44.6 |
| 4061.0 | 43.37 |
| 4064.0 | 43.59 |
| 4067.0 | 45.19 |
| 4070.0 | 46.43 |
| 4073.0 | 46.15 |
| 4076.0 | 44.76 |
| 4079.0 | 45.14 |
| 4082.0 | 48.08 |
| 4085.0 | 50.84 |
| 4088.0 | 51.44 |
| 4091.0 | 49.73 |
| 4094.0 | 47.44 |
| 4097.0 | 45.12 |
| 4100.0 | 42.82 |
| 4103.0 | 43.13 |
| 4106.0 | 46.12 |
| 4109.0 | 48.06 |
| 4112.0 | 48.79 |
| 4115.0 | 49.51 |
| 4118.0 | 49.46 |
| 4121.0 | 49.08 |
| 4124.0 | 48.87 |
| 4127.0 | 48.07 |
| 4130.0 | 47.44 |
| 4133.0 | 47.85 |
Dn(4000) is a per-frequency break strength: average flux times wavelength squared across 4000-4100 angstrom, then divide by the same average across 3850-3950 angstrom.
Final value 1.83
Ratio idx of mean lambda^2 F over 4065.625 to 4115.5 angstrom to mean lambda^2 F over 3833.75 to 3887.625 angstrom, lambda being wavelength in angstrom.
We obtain 2.03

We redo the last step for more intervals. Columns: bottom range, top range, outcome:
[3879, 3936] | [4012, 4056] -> 1.81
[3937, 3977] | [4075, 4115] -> 1.86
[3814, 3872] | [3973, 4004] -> 1.83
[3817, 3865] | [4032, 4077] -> 2.20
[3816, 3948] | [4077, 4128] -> 2.03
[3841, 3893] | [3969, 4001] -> 1.49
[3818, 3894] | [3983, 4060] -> 2.03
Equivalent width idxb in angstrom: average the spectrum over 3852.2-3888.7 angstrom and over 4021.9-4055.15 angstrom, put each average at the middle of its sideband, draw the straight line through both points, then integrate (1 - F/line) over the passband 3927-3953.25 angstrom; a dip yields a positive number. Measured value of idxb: 8.6 angstrom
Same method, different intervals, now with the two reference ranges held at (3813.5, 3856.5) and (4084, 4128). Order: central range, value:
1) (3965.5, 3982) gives 4.2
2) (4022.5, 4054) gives -4.5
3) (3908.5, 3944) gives 5.8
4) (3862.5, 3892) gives -1.0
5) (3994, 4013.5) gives -4.3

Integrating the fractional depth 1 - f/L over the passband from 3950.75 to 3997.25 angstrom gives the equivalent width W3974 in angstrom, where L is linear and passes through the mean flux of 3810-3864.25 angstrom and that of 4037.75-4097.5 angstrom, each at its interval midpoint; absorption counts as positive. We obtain 5.18 angstrom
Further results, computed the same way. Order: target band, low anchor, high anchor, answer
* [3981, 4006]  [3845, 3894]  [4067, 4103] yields -3.86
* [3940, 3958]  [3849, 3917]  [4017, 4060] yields 2.82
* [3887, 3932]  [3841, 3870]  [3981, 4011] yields 4.77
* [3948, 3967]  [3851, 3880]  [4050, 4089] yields 2.96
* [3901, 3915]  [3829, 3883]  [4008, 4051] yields -0.79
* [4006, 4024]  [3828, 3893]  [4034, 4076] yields -3.17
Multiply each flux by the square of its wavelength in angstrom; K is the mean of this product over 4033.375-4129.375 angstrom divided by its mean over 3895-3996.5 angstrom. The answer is 1.65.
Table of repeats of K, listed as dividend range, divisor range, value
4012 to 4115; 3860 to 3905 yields 1.81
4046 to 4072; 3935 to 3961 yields 1.68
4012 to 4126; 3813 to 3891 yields 2.12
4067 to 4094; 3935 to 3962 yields 1.77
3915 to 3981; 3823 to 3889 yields 1.12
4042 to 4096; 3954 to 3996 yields 1.49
